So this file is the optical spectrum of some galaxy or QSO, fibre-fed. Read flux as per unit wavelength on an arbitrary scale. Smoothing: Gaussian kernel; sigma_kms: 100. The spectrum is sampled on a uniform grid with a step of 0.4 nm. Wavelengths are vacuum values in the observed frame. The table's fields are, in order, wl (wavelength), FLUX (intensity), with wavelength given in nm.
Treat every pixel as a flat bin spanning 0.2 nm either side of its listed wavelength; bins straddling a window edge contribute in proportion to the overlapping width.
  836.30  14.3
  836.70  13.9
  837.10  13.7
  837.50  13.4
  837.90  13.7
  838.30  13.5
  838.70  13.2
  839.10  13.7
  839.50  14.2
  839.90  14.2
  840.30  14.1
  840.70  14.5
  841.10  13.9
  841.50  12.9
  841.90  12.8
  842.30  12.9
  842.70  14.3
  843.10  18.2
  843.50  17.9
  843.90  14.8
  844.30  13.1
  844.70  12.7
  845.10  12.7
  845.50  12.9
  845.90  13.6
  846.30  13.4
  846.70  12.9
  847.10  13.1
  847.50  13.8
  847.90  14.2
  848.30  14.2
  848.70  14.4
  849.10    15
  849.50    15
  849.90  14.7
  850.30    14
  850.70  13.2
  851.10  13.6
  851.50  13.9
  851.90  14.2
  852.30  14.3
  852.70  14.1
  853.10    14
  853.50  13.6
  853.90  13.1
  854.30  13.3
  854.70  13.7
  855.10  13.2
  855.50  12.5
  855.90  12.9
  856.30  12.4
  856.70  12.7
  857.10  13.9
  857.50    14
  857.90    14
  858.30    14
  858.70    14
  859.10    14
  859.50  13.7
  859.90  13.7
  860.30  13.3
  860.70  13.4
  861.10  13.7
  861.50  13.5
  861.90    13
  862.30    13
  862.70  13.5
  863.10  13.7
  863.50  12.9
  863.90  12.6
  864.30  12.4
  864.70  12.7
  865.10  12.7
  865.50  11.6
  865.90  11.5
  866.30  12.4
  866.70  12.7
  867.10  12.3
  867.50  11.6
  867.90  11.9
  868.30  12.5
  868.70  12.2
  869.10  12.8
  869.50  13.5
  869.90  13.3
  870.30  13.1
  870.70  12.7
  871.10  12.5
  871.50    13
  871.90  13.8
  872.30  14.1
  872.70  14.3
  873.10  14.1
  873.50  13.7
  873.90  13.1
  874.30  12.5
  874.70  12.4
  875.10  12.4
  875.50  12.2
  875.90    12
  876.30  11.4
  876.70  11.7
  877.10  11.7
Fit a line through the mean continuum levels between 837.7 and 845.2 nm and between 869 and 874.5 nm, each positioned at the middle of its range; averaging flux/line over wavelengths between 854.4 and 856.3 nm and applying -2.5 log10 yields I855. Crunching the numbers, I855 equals 0.06 mag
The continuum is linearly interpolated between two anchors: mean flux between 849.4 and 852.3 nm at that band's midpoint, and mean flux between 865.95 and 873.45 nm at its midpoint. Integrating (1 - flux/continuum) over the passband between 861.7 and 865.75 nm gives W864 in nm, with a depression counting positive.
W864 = 0.15 nm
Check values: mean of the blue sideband 14.1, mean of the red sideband 12.9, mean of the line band 12.8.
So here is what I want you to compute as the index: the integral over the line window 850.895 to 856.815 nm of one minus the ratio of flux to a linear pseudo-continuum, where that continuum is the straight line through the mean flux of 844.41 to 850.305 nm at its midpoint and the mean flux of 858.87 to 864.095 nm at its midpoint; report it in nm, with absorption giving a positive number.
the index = 0.06 nm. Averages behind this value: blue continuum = 13.8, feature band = 13.4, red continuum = 13.4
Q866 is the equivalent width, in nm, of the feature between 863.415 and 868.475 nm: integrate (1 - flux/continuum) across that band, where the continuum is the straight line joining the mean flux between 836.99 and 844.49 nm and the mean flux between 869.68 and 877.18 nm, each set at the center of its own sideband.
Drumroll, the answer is 0.340 nm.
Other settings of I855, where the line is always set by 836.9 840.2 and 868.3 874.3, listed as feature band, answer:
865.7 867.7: 0.10 mag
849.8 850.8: -0.03 mag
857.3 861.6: -0.03 mag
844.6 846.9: 0.05 mag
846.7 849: -0.02 mag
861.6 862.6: 0.02 mag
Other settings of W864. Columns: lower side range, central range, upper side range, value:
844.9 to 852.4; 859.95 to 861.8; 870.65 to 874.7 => 0.02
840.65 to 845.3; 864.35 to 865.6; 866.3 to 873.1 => 0.07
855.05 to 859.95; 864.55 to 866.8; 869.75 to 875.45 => 0.18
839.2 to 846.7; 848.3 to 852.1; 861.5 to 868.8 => -0.19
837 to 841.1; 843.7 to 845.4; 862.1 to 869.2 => 0.03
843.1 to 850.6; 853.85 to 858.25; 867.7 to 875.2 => 0.14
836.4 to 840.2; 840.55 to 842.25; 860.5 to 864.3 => 0.03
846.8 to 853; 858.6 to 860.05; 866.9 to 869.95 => -0.06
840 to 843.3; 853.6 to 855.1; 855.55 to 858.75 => 0.02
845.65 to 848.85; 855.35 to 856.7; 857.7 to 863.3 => 0.10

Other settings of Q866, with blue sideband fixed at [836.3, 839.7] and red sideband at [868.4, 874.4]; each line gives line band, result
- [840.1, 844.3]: -0.28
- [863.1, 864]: 0.03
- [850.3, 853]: -0.08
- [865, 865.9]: 0.09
